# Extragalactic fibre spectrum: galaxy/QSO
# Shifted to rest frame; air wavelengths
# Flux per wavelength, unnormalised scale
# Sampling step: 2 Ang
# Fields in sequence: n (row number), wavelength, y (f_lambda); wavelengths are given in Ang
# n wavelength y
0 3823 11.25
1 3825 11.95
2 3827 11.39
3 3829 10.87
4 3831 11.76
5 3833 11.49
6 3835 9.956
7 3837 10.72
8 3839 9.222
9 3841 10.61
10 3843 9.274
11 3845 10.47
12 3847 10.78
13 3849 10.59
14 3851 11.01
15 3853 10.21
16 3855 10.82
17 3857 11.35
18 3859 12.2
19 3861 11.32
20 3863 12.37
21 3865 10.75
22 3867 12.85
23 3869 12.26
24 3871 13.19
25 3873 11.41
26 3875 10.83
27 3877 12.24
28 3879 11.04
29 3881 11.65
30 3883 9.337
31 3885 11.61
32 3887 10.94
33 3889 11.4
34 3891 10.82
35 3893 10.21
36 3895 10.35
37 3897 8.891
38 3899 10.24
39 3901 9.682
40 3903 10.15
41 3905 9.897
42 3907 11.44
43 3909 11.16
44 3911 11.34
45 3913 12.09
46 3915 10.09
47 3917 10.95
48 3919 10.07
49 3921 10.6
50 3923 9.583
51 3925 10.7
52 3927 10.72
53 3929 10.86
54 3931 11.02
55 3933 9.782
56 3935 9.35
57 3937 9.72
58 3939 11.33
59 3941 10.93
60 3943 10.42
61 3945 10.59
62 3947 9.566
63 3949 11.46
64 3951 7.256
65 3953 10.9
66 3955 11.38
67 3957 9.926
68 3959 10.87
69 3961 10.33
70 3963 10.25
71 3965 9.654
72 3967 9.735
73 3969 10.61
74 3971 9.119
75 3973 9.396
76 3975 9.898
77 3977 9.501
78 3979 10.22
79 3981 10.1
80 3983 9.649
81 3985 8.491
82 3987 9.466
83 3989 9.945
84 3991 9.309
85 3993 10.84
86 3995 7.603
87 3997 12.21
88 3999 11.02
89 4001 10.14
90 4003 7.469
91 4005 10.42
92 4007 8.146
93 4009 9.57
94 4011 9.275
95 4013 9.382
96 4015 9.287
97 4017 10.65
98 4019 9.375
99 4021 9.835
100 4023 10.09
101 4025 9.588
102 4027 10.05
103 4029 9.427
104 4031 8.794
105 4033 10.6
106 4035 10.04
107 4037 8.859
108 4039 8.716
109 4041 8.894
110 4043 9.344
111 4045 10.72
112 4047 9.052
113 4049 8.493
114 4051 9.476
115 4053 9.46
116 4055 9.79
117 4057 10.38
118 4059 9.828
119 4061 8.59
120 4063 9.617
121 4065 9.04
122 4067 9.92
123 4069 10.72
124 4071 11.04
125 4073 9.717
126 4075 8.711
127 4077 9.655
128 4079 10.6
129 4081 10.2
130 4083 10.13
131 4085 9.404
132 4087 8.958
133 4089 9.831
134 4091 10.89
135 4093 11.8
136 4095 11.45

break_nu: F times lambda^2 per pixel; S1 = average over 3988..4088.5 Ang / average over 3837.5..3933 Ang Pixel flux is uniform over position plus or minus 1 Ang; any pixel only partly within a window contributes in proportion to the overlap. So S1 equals 0.96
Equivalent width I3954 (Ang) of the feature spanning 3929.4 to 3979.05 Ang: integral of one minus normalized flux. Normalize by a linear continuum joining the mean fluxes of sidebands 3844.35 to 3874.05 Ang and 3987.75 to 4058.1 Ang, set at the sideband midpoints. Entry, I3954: 1.2 Ang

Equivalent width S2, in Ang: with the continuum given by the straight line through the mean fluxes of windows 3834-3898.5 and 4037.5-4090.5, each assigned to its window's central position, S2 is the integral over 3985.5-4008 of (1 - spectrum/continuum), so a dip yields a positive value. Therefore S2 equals 0.9 Ang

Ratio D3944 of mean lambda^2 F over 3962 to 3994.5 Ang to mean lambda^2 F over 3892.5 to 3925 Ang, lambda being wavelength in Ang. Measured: 0.97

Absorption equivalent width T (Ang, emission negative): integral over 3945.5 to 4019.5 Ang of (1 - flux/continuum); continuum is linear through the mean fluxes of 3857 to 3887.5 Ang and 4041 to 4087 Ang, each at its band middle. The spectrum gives 4.92 Ang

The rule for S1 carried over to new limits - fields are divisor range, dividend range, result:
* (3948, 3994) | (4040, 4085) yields 1.02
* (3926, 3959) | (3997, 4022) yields 0.97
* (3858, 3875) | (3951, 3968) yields 0.89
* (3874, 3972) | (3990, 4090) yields 0.98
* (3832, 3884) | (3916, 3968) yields 0.97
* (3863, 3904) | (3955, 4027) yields 0.94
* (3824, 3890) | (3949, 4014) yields 0.93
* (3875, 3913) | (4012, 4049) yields 0.96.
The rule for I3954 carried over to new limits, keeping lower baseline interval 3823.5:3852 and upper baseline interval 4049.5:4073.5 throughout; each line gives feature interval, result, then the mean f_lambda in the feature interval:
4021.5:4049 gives 1.0 Ang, 9.52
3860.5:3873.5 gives -1.8 Ang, 12.1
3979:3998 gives 0.6 Ang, 9.76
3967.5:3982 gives 0.4 Ang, 9.83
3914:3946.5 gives -0.2 Ang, 10.4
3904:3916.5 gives -0.7 Ang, 11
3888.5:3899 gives 0.2 Ang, 10.3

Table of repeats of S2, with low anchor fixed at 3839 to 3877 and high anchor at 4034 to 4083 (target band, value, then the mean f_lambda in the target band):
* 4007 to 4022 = 0.68 Ang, 9.53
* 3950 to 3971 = 0.72 Ang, 10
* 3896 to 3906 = 1.01 Ang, 9.77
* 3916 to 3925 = 0.31 Ang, 10.3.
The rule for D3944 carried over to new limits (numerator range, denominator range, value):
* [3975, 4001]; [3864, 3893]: 0.92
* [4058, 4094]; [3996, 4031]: 1.05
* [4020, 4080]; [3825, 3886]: 0.95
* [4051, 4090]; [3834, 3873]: 0.98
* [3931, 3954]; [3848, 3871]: 0.92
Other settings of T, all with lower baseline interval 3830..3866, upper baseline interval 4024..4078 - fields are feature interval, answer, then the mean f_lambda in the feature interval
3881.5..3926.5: -0.2 Ang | 10.5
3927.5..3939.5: 0.0 Ang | 10.3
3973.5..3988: 0.6 Ang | 9.61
